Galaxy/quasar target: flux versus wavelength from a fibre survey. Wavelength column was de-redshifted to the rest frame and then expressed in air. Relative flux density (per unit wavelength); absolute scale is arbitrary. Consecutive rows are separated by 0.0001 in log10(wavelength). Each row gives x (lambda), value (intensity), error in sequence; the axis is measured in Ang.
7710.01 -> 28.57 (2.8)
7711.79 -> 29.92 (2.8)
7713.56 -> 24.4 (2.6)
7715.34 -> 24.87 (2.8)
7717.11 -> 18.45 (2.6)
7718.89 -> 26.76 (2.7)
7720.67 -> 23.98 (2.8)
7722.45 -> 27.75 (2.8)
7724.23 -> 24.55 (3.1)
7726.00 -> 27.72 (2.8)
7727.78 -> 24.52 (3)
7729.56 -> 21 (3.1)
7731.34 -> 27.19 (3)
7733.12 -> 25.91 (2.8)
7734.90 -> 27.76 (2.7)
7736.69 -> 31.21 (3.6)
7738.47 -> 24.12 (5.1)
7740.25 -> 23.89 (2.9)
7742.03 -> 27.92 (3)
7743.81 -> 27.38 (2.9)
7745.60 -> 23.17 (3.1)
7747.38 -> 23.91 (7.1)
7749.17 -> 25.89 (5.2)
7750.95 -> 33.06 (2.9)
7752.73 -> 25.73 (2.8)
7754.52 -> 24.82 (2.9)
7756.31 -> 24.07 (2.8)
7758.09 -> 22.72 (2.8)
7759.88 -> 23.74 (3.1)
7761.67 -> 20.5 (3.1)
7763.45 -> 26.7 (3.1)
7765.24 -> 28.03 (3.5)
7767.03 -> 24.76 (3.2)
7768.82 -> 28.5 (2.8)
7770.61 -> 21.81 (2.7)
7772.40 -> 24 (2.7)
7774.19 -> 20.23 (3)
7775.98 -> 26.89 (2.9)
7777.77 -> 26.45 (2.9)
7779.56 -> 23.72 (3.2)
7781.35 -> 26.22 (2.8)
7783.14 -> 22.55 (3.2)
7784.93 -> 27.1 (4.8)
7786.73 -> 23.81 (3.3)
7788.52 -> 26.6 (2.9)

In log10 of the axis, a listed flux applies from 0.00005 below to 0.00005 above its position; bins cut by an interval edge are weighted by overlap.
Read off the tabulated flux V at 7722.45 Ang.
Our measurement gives 27.75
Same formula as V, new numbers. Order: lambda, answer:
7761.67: 20.5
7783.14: 22.55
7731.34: 27.19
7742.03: 27.92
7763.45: 26.7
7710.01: 28.57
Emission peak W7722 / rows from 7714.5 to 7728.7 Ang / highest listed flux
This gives 27.75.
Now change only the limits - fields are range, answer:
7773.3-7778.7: 26.89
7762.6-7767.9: 28.03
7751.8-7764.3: 26.7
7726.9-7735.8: 27.76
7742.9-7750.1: 27.38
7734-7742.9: 31.21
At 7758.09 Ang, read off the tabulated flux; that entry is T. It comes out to 22.72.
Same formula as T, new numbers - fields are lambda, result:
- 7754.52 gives 24.82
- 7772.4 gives 24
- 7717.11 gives 18.45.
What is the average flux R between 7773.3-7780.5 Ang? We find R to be 24.3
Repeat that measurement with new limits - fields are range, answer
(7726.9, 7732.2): 24.2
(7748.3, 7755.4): 27.4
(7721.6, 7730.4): 25.1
